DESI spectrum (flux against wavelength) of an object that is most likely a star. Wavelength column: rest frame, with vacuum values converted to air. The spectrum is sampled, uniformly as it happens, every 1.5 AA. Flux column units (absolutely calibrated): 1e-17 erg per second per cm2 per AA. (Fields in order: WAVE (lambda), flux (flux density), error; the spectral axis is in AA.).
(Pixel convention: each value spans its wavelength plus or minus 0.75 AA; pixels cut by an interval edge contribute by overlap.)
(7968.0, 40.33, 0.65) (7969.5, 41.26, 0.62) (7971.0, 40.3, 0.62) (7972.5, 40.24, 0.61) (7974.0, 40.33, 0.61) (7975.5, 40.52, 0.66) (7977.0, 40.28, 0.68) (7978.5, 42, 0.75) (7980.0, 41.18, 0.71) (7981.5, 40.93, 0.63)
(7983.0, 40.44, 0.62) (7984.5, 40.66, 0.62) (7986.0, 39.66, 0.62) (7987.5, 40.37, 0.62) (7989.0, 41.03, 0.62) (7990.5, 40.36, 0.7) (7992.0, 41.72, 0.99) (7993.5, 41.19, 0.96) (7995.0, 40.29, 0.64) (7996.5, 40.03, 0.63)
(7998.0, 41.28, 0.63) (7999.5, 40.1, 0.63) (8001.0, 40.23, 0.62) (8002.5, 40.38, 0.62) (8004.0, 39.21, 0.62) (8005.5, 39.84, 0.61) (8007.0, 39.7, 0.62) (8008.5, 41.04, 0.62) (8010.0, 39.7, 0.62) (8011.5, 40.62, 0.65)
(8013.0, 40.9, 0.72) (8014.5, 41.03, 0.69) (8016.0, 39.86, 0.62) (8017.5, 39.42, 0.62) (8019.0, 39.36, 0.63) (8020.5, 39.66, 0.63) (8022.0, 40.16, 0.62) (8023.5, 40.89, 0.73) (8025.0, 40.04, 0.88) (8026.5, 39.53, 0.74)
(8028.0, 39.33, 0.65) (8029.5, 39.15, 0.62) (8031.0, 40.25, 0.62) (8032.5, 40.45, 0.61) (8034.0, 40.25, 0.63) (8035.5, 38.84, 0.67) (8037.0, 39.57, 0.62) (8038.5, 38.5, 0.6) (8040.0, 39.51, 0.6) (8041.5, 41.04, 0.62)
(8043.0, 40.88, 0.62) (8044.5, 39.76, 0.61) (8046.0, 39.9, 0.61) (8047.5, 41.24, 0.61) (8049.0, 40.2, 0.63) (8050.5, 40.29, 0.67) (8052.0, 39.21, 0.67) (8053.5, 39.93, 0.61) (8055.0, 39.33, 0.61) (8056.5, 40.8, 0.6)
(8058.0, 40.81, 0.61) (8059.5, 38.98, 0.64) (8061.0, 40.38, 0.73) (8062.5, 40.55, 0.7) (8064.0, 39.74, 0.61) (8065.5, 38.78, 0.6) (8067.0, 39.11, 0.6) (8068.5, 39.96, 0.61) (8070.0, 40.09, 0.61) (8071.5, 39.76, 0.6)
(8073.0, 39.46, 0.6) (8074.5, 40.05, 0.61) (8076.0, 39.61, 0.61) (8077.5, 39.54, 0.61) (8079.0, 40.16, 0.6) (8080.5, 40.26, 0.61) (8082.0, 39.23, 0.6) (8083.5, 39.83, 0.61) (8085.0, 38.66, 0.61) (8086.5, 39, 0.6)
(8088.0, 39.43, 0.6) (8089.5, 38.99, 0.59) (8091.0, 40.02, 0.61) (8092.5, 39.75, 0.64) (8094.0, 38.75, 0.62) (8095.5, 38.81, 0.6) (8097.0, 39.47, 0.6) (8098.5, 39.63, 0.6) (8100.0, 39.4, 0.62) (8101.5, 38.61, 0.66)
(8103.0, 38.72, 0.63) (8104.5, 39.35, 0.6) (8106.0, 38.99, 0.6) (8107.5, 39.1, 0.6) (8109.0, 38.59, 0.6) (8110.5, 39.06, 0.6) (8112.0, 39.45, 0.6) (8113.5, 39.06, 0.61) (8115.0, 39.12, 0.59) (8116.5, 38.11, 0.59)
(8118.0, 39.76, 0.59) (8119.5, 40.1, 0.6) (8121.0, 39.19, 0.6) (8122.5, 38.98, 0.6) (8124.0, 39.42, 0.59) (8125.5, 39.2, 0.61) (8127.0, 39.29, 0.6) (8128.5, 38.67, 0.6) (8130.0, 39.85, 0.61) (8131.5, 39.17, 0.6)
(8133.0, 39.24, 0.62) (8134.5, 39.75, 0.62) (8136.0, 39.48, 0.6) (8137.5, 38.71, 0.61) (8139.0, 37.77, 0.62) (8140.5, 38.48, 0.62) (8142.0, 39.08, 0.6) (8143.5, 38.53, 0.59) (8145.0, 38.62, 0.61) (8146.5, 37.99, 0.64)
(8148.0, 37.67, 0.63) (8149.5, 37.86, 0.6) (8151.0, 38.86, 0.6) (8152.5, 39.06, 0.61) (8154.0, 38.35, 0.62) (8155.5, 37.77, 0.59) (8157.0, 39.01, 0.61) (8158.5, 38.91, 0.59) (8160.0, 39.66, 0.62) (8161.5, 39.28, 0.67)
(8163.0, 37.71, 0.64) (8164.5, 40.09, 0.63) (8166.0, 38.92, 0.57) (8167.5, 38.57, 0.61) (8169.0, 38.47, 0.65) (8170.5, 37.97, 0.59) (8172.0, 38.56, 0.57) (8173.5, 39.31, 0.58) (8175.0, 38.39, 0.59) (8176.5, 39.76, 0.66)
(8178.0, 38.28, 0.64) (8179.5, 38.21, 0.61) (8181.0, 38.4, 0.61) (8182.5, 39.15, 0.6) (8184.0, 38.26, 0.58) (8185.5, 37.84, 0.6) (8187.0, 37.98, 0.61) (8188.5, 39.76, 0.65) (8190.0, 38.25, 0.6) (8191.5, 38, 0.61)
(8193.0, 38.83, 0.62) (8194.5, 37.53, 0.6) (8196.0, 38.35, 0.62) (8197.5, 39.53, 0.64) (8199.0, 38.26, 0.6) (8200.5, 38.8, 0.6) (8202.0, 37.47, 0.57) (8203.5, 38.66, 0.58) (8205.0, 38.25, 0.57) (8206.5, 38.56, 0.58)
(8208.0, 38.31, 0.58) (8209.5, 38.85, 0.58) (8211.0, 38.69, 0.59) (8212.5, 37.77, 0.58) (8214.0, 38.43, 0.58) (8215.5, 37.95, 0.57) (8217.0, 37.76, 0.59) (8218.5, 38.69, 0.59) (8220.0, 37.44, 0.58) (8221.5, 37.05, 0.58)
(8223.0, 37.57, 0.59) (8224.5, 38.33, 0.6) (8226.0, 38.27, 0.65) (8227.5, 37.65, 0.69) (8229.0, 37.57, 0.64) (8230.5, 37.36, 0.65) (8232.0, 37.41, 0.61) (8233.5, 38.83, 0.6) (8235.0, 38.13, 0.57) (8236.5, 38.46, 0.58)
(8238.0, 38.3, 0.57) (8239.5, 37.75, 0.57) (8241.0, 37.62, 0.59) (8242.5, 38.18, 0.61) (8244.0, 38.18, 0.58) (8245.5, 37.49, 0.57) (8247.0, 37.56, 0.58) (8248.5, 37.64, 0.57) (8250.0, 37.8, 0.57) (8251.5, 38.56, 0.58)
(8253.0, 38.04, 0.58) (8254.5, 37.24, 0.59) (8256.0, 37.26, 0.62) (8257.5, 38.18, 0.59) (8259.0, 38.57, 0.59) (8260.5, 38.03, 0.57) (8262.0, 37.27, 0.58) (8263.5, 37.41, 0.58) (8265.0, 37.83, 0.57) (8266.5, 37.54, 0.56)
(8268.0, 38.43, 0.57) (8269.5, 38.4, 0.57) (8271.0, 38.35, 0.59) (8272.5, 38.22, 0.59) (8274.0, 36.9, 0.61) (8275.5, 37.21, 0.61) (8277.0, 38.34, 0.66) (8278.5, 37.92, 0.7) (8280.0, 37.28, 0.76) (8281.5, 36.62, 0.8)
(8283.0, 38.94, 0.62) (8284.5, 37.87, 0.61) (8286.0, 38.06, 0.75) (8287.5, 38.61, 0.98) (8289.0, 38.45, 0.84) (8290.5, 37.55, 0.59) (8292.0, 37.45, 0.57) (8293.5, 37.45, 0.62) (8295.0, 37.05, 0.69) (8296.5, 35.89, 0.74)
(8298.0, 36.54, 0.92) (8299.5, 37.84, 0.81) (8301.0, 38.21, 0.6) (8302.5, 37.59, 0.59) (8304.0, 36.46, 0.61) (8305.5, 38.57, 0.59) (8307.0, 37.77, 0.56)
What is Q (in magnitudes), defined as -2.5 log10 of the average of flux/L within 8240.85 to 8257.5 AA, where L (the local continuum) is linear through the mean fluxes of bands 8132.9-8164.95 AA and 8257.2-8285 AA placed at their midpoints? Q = 0.01 mag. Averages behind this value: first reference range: 38.7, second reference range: 37.9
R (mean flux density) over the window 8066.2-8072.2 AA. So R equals 39.7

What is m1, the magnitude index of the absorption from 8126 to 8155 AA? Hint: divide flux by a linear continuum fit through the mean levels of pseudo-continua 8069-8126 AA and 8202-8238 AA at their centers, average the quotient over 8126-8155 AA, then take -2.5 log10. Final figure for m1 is 0.00 mag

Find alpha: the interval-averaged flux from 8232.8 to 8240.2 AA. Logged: 38.3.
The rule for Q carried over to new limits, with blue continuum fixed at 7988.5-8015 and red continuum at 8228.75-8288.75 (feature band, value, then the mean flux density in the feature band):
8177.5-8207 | 0.00 mag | 38.4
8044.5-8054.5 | 0.00 mag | 40.1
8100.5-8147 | 0.01 mag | 39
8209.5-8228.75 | 0.01 mag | 38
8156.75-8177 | 0.00 mag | 38.9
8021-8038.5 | 0.01 mag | 39.8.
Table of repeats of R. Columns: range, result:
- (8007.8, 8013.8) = 40.6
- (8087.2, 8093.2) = 39.5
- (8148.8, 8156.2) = 38.4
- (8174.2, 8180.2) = 38.7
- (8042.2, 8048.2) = 40.4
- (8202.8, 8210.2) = 38.5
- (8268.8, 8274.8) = 38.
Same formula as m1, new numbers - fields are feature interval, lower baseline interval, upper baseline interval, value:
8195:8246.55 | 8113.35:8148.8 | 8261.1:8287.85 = 0.00 mag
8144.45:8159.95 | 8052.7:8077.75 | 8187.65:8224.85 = 0.01 mag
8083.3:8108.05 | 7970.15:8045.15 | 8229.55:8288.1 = 0.01 mag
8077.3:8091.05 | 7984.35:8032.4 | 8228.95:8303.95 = 0.00 mag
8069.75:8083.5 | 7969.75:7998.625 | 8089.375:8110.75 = -0.01 mag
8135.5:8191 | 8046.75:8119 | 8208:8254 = 0.00 mag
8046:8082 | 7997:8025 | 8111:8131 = 0.00 mag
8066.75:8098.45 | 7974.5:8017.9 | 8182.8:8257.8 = 0.00 mag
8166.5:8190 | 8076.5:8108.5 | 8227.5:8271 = 0.00 mag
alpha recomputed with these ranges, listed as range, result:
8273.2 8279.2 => 37.6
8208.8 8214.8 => 38.4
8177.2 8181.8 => 38.3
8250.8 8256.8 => 37.8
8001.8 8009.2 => 40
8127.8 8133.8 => 39.2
